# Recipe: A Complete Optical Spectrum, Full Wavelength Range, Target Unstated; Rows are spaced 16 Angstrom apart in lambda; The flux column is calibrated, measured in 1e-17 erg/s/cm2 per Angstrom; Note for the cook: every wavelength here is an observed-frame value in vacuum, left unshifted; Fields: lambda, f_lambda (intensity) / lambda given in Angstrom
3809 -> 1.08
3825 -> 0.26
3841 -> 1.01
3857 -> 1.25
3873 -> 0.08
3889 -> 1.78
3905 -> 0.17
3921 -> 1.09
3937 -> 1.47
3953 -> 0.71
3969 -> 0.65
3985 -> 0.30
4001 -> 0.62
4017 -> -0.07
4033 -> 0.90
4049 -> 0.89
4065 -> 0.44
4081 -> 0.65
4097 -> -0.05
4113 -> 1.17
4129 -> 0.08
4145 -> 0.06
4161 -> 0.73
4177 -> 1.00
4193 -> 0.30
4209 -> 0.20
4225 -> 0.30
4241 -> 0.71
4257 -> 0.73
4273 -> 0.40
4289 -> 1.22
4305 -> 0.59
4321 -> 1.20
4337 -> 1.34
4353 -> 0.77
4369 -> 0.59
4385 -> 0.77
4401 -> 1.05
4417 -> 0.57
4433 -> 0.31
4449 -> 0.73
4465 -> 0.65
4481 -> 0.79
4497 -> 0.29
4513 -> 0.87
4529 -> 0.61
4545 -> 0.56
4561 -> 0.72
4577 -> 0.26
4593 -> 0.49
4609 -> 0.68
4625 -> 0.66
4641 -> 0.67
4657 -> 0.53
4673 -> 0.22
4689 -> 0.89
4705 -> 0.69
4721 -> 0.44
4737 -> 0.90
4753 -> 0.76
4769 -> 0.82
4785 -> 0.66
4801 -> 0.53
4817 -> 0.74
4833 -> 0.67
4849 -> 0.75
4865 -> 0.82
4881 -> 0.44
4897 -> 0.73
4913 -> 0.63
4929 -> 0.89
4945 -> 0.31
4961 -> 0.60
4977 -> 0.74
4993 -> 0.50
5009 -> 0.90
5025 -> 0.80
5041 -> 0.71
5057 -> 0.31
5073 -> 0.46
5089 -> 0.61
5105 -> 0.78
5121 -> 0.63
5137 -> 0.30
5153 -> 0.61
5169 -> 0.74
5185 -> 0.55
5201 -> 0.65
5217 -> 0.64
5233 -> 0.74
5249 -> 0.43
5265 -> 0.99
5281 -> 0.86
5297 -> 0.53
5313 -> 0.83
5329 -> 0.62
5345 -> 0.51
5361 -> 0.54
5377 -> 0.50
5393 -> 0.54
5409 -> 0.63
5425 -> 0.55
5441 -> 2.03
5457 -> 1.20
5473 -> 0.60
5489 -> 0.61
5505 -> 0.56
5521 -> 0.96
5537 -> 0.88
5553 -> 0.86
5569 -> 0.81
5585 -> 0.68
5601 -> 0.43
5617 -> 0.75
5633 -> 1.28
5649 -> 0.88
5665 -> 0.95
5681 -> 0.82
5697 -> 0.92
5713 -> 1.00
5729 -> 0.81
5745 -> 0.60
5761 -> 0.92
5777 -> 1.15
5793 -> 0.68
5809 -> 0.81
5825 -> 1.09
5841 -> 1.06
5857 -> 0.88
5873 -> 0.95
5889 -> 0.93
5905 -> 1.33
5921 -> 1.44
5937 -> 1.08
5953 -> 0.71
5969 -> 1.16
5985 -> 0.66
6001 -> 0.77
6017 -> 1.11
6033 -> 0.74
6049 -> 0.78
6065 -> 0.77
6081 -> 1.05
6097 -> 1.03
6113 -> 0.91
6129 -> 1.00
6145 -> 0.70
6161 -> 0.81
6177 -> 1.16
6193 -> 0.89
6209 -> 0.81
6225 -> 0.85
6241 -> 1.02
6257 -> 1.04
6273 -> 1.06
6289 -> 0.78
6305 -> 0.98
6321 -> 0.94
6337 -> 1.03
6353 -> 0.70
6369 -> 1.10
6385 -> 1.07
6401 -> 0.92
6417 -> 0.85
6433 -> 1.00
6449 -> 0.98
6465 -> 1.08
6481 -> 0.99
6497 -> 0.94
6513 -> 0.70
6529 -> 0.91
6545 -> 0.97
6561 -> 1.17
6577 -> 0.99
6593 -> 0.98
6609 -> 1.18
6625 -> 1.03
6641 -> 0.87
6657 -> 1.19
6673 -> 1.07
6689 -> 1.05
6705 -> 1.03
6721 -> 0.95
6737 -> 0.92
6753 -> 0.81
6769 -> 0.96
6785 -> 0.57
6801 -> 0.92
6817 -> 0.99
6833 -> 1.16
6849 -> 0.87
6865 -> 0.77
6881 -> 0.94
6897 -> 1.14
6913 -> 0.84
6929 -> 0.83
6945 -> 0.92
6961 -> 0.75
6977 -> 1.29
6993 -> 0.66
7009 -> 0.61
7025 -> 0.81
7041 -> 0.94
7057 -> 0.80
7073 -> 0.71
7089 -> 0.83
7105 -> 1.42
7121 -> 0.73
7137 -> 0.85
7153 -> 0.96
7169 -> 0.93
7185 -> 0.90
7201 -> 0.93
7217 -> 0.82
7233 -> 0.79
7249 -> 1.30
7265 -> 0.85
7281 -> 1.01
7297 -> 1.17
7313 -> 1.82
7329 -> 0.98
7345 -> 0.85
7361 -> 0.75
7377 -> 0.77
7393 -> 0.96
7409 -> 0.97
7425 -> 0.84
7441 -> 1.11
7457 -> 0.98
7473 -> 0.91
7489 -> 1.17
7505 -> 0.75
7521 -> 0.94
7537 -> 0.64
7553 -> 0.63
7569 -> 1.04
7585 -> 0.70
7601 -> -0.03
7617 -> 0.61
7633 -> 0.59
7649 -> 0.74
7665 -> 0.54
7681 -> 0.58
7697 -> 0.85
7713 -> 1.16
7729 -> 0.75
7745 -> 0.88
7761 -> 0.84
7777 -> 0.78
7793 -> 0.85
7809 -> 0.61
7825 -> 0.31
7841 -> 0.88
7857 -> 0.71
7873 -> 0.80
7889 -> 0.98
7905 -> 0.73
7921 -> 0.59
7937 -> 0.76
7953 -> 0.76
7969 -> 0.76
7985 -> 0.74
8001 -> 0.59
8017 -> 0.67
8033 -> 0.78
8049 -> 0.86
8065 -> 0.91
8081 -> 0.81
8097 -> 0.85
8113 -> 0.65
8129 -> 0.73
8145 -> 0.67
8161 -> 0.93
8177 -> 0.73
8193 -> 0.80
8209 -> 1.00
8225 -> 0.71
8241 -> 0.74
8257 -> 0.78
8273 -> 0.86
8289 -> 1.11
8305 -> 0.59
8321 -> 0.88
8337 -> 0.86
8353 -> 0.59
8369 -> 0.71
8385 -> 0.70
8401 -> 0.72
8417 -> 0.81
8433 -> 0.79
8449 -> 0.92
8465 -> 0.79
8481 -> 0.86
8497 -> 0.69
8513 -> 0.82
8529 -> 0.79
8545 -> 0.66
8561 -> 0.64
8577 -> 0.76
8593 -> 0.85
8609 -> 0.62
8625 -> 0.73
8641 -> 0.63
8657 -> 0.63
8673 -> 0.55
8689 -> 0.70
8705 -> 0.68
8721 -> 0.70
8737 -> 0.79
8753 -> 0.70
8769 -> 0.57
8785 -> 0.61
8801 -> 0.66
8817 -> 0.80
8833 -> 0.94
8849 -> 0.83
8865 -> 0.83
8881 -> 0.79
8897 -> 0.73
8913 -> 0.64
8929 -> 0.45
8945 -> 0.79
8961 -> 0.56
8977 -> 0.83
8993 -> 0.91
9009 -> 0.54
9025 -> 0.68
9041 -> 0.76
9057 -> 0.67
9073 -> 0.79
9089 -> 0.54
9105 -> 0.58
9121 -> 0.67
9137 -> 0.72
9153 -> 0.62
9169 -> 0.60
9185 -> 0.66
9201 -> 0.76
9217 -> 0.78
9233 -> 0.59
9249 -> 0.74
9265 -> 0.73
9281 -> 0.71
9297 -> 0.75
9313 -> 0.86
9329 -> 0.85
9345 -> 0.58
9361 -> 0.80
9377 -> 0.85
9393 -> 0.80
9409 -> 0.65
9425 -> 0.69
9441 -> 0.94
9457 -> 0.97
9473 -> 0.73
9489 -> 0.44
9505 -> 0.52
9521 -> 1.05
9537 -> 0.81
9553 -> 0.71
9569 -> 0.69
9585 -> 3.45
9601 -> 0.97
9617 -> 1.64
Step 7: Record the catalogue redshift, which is 0.46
